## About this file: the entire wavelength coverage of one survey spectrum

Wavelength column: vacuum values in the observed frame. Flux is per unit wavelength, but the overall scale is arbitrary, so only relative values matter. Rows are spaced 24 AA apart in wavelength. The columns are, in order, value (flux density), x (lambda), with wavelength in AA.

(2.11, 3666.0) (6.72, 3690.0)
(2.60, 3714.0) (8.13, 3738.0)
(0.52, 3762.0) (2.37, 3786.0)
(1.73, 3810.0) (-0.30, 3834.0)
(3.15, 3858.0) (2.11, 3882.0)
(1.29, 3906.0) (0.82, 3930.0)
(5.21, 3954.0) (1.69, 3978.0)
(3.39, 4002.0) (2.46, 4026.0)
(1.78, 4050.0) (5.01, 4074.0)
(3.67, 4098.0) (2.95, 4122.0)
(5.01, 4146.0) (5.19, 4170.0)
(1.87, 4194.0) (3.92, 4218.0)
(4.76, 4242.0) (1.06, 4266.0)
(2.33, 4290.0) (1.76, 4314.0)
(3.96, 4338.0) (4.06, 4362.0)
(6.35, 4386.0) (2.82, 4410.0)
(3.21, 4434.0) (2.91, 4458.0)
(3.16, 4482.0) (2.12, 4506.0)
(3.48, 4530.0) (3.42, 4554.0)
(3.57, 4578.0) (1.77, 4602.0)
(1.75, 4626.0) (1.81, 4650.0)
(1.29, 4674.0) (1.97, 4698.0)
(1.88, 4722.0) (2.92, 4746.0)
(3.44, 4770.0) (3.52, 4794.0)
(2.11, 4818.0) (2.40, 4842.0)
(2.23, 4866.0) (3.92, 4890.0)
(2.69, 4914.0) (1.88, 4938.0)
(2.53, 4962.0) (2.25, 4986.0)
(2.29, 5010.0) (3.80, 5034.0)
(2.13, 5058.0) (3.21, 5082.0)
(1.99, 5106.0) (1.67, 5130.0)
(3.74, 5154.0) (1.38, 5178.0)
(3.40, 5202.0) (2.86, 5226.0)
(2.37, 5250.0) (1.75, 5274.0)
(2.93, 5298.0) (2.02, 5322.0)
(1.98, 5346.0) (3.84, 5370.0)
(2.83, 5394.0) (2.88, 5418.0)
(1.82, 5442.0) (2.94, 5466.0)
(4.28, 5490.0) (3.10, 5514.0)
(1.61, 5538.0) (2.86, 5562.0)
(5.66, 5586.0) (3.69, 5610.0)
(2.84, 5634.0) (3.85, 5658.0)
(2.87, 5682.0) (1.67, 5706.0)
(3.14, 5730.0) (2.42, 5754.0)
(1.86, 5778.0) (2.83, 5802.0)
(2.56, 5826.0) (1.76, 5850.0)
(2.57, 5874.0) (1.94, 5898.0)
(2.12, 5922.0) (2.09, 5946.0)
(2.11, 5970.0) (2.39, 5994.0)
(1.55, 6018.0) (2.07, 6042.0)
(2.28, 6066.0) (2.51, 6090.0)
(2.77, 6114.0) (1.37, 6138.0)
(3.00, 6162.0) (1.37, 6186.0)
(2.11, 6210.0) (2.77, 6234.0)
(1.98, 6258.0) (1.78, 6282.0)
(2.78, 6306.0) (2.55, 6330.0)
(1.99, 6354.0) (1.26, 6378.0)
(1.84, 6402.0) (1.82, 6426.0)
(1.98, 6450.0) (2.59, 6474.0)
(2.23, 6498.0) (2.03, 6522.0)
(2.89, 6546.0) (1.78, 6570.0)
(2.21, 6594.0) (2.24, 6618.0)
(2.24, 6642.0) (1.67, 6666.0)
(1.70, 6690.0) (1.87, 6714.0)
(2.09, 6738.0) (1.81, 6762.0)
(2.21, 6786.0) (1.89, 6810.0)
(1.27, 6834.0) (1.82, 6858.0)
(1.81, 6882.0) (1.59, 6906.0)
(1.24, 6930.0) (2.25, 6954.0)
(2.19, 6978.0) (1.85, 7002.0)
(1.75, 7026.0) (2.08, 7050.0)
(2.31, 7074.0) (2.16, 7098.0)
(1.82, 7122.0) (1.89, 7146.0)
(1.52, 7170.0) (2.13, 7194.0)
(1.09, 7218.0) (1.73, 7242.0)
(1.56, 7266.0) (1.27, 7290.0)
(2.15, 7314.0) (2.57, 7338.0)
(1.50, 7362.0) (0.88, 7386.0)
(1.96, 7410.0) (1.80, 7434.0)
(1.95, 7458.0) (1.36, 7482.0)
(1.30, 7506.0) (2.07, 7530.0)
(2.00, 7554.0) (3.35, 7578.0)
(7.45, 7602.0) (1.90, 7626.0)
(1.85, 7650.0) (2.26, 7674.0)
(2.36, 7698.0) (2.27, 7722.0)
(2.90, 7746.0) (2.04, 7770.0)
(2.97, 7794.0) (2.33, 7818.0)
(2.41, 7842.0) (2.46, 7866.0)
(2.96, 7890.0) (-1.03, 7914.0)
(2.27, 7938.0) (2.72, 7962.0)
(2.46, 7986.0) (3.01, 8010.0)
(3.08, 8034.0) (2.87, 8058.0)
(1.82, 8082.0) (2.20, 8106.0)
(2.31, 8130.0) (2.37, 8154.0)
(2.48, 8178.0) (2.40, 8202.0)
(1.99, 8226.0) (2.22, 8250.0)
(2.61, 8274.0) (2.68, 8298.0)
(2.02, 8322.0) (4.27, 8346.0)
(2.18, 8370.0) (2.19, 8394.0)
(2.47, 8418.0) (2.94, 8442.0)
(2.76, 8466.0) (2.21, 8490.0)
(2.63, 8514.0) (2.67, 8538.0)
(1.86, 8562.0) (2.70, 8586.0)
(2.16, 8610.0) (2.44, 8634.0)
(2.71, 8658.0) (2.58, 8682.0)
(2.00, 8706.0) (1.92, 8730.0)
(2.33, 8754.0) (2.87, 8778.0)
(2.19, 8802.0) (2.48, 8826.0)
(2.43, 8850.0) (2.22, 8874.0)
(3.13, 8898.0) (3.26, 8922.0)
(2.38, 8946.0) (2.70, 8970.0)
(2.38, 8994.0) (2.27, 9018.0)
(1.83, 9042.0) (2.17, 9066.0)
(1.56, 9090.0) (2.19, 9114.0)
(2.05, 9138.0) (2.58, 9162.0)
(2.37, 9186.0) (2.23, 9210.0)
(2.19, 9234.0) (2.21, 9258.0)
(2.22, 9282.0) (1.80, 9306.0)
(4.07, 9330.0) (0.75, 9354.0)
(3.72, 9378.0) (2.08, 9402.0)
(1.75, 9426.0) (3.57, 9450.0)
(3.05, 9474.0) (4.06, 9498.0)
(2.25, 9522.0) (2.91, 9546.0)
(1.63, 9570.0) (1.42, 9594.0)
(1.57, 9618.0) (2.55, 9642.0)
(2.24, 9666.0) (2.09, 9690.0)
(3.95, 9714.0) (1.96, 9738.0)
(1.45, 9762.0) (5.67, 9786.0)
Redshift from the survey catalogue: 1.04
